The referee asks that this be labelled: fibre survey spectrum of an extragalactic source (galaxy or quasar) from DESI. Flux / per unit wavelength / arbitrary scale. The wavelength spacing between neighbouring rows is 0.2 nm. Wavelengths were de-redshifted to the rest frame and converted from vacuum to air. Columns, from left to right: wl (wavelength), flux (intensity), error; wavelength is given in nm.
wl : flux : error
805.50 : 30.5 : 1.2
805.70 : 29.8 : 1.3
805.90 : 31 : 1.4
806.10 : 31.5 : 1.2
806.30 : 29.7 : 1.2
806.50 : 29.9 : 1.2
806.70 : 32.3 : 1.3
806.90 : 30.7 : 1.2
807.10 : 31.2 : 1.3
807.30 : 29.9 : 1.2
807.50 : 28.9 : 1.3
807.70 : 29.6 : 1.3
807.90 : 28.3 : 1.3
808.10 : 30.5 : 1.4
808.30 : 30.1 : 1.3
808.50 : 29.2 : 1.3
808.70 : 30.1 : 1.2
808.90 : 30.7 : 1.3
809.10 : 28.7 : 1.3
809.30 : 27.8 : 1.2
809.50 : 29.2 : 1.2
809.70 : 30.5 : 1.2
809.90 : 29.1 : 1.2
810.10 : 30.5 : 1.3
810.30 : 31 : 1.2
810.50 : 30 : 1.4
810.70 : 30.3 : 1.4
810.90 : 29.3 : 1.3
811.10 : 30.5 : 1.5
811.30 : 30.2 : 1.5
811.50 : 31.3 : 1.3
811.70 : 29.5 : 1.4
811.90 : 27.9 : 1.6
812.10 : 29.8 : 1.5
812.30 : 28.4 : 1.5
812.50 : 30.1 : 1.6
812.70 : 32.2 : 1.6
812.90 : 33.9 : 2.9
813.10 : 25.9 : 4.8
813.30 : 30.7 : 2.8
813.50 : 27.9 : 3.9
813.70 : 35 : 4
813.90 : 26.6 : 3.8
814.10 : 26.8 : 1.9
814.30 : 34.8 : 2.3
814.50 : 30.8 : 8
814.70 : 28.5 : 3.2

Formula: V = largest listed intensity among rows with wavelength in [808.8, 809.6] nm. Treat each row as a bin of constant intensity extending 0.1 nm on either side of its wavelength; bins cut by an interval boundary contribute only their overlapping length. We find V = 30.7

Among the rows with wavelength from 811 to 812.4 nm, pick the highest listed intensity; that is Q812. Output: 31.3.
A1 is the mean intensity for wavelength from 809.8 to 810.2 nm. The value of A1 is 29.8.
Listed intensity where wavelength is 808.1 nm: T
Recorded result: 30.5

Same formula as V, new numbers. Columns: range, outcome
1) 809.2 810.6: 31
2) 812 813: 33.9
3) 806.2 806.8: 32.3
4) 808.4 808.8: 30.1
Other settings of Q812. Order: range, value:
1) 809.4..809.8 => 30.5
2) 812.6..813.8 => 35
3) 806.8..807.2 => 31.2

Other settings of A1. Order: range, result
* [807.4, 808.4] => 29.5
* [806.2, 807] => 30.6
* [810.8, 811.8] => 30.2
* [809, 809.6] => 28.6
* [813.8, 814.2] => 26.7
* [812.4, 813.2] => 30.5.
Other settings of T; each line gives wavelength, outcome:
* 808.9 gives 30.7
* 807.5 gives 28.9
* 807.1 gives 31.2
